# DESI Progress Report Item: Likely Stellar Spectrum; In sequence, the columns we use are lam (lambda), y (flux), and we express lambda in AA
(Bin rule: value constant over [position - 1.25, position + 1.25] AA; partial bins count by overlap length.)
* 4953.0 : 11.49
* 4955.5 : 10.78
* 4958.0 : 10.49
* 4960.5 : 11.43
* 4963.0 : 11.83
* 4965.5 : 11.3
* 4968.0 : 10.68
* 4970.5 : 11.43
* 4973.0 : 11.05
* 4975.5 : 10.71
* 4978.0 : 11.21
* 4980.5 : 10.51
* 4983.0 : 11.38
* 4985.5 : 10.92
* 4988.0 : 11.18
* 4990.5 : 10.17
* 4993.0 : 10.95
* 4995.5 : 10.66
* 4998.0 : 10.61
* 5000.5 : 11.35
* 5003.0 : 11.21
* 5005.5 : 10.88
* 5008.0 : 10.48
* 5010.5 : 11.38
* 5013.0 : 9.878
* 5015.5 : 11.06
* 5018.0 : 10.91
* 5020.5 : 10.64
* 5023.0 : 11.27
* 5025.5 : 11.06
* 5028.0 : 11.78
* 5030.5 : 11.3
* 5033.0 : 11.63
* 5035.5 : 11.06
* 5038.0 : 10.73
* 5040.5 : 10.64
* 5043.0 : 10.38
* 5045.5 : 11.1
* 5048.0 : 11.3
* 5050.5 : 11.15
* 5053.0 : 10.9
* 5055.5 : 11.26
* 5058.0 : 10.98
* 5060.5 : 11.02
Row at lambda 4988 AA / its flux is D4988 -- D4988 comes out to 11.18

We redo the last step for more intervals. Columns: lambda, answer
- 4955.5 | 10.78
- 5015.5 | 11.06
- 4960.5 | 11.43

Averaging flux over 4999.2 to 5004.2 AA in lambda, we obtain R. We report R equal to 11.3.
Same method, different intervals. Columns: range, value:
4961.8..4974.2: 11.3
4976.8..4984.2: 11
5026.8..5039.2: 11.3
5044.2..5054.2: 11.1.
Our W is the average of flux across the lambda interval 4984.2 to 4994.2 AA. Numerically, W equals 10.8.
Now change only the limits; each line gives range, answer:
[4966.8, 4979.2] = 11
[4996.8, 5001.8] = 11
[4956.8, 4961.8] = 11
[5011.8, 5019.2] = 10.6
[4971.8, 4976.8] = 10.9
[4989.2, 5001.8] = 10.8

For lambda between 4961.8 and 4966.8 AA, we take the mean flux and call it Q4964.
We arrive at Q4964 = 11.6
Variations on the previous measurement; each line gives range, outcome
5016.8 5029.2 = 11.1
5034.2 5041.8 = 10.8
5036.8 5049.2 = 10.8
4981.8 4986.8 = 11.1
